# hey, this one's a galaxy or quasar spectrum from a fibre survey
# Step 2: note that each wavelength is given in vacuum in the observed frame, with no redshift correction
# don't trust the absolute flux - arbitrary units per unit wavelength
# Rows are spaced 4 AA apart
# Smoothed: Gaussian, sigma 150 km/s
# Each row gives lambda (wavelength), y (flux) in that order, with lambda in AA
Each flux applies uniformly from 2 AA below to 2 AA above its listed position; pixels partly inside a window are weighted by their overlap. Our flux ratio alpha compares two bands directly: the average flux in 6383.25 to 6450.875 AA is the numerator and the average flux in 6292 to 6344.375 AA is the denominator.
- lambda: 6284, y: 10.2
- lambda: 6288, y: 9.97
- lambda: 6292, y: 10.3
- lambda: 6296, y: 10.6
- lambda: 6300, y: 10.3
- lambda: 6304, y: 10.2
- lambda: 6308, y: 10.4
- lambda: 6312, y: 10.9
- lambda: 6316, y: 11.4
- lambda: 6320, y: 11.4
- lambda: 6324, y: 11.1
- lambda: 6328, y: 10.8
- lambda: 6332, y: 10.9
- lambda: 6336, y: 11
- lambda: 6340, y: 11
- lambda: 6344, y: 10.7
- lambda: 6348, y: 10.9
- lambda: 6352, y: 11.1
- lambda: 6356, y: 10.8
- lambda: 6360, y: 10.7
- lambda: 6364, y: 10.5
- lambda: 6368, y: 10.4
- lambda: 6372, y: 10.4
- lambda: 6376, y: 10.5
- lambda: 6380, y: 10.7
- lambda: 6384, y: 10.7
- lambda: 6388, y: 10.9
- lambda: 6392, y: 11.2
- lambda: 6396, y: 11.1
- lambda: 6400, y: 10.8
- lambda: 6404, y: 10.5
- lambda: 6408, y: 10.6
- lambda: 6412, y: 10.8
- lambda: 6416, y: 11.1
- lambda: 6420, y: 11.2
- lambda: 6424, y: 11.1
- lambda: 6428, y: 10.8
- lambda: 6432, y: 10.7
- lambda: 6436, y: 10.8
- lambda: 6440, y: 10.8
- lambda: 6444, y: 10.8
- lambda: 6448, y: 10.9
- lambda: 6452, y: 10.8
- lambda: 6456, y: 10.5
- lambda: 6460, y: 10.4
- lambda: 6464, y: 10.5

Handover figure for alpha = 1.01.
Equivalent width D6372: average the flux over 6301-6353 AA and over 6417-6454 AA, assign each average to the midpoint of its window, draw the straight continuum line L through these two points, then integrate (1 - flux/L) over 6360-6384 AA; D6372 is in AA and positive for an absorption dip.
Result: 0.8 AA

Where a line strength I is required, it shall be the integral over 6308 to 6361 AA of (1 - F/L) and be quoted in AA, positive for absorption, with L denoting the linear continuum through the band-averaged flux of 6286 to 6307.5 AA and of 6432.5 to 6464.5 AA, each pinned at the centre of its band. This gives -2.9 AA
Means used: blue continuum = 10.3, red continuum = 10.7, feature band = 11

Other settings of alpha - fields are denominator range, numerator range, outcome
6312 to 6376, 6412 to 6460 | 1.00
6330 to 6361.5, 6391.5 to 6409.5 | 0.99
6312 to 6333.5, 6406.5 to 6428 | 0.99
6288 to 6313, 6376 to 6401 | 1.05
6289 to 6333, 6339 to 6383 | 1.00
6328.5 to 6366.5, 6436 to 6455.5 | 1.00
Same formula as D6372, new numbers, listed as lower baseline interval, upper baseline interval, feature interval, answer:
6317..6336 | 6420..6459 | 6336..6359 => 0.2 AA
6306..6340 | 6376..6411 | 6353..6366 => 0.2 AA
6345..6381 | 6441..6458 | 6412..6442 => -0.5 AA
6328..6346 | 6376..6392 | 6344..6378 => 0.5 AA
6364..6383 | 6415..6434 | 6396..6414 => 0.1 AA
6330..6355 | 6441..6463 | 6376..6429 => -0.4 AA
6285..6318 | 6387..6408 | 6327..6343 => -0.4 AA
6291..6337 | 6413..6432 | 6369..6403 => 0.5 AA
